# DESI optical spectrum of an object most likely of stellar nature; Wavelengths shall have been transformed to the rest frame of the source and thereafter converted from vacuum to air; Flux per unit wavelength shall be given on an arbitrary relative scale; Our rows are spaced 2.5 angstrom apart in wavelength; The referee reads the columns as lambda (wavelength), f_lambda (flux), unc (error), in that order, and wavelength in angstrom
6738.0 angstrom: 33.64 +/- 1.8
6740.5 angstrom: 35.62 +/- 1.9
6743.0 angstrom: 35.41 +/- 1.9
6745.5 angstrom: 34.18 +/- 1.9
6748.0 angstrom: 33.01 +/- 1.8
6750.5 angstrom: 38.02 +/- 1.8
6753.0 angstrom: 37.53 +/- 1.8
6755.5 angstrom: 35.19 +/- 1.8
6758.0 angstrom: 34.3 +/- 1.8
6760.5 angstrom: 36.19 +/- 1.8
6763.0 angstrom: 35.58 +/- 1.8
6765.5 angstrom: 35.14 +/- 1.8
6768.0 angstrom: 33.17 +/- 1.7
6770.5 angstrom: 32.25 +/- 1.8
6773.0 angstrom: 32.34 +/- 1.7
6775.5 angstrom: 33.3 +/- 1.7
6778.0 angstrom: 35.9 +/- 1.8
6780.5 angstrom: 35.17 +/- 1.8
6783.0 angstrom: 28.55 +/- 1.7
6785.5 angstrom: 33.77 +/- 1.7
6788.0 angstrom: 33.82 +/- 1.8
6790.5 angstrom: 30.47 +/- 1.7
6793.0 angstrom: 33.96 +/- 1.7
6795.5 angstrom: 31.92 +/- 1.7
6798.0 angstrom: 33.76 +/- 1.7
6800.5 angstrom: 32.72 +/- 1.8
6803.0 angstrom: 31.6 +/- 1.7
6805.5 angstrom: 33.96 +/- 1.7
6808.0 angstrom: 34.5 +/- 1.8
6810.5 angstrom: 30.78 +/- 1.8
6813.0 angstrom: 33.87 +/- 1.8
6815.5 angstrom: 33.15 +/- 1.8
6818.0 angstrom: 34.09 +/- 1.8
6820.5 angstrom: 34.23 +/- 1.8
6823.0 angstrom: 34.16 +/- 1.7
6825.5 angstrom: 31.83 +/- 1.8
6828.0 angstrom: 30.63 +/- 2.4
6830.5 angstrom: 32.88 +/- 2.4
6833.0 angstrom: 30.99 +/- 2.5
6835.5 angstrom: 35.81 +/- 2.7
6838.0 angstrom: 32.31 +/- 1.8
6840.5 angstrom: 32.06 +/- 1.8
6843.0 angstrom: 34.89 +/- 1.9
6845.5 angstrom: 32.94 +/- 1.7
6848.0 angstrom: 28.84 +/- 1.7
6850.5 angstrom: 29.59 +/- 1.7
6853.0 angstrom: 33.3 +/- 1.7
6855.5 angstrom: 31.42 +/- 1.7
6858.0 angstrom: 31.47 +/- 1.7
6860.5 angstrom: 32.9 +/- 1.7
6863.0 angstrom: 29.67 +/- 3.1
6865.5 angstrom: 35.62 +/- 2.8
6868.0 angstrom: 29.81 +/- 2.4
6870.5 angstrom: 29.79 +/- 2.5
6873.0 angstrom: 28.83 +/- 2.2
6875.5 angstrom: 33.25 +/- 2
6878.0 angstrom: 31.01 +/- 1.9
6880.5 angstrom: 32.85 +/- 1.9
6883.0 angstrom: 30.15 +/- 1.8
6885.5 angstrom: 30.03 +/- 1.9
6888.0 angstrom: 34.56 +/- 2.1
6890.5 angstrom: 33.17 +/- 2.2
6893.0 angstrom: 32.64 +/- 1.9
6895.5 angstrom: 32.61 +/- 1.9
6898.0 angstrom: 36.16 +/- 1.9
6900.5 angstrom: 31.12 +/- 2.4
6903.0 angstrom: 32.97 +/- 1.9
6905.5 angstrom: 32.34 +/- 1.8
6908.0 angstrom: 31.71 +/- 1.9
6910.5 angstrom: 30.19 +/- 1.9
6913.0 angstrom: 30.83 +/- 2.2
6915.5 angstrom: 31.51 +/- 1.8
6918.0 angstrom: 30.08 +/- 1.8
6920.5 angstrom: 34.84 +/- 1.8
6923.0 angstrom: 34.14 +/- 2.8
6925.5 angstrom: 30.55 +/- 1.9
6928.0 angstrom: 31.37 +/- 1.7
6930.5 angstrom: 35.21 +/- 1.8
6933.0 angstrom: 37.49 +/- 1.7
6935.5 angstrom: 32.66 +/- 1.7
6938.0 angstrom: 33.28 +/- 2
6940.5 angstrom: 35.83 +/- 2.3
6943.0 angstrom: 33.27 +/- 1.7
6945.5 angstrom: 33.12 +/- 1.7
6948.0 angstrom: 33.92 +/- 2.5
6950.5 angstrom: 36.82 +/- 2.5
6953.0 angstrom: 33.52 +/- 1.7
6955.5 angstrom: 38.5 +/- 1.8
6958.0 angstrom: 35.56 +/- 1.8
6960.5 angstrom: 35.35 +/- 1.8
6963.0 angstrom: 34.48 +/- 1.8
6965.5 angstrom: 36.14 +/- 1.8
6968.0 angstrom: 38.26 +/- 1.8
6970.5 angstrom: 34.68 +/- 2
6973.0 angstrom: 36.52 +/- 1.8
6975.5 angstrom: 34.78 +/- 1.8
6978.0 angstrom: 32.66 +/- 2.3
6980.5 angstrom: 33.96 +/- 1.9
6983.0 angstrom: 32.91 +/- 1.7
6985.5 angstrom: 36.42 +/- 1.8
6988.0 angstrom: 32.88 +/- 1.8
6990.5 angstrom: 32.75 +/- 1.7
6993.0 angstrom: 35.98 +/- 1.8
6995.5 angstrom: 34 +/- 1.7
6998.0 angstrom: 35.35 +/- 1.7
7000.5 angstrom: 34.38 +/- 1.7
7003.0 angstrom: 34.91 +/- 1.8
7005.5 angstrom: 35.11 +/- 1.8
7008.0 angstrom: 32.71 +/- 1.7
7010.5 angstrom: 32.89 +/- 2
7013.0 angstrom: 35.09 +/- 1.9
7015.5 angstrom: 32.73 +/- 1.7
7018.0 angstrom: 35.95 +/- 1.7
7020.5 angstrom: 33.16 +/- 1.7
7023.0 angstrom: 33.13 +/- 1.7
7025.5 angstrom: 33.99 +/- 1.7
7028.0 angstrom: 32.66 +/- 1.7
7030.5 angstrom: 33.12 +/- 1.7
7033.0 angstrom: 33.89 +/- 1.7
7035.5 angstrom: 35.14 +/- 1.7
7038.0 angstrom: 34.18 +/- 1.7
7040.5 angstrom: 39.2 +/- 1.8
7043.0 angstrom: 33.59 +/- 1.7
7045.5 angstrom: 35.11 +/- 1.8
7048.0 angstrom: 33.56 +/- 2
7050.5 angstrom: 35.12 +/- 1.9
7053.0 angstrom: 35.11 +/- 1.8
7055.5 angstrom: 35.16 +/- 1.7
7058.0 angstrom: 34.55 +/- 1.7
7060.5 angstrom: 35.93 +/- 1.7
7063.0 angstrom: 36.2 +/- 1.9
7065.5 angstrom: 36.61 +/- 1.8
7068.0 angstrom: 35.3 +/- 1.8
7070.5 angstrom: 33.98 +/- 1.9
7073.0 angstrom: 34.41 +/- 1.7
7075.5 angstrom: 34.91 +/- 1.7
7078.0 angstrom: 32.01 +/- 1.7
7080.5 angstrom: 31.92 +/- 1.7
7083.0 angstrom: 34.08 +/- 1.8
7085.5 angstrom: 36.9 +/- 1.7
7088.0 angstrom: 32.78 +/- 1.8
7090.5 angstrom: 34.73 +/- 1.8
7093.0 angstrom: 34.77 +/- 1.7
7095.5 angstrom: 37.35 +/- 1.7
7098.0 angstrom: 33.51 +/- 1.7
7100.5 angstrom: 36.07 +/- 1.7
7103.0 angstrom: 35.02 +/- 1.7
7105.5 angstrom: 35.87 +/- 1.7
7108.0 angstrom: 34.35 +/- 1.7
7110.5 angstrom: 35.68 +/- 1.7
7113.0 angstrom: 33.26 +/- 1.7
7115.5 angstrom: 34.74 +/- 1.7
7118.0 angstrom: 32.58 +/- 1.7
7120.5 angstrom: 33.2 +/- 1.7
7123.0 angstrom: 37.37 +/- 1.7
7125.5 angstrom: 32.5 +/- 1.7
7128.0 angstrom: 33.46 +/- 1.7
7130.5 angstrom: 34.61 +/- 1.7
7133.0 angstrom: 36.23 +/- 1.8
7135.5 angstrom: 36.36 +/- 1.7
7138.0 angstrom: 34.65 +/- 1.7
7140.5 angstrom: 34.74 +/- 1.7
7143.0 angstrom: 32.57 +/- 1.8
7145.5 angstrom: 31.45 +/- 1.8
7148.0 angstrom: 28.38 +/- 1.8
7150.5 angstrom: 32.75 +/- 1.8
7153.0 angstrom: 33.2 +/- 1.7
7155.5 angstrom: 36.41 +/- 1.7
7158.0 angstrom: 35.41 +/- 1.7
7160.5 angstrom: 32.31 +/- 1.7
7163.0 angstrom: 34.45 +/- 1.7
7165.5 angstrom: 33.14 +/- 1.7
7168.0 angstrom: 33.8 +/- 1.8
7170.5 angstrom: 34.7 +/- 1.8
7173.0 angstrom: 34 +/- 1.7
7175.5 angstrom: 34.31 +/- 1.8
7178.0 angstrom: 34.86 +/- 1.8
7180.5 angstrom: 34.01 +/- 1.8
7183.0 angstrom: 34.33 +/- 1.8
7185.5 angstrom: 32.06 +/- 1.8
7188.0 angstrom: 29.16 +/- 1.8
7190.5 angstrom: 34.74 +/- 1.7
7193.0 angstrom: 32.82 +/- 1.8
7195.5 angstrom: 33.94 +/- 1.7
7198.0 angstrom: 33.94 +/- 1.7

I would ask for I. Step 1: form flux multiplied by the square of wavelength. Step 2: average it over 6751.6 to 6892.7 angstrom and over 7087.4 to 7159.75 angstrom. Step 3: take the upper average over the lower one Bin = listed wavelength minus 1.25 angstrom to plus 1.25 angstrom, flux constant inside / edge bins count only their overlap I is 1.14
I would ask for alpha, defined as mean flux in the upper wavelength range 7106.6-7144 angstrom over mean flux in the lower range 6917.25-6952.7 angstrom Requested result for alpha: 1.0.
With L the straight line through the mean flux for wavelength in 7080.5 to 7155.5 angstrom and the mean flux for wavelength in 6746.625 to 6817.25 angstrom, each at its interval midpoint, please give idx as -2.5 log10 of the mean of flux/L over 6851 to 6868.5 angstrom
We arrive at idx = 0.06 mag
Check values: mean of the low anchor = 33.7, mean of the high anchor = 34.2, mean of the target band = 32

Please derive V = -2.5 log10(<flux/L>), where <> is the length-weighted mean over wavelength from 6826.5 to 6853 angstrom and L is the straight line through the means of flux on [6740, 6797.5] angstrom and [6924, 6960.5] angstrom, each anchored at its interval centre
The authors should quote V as 0.068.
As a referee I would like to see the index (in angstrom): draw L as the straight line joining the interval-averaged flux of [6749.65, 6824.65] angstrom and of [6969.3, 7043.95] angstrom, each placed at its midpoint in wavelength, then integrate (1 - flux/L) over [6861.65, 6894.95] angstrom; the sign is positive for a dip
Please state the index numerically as 2.3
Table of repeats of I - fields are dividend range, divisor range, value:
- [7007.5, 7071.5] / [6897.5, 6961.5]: 1.06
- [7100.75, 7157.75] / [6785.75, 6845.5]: 1.13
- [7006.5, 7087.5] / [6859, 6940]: 1.11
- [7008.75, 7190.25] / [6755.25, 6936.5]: 1.13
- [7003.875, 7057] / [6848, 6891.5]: 1.14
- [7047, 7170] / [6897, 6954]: 1.09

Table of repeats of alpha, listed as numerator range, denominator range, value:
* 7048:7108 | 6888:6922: 1.07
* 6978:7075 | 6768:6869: 1.06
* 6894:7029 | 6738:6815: 1.00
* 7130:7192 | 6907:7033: 0.99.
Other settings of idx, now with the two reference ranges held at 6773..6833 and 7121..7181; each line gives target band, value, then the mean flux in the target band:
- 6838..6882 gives 0.05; 31.7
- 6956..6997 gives -0.05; 34.9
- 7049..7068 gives -0.06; 35.5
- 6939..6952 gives -0.04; 34.5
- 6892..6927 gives 0.03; 32.3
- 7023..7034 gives 0.01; 33.4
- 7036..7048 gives -0.05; 35.3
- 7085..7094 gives -0.03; 34.6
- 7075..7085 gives 0.01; 33.4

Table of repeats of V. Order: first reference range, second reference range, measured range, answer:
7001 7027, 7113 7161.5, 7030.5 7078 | -0.033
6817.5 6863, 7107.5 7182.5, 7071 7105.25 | -0.027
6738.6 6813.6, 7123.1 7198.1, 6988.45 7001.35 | -0.020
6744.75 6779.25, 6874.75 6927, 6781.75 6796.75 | 0.070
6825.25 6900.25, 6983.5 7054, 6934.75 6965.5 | -0.046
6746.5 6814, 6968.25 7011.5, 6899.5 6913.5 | 0.085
